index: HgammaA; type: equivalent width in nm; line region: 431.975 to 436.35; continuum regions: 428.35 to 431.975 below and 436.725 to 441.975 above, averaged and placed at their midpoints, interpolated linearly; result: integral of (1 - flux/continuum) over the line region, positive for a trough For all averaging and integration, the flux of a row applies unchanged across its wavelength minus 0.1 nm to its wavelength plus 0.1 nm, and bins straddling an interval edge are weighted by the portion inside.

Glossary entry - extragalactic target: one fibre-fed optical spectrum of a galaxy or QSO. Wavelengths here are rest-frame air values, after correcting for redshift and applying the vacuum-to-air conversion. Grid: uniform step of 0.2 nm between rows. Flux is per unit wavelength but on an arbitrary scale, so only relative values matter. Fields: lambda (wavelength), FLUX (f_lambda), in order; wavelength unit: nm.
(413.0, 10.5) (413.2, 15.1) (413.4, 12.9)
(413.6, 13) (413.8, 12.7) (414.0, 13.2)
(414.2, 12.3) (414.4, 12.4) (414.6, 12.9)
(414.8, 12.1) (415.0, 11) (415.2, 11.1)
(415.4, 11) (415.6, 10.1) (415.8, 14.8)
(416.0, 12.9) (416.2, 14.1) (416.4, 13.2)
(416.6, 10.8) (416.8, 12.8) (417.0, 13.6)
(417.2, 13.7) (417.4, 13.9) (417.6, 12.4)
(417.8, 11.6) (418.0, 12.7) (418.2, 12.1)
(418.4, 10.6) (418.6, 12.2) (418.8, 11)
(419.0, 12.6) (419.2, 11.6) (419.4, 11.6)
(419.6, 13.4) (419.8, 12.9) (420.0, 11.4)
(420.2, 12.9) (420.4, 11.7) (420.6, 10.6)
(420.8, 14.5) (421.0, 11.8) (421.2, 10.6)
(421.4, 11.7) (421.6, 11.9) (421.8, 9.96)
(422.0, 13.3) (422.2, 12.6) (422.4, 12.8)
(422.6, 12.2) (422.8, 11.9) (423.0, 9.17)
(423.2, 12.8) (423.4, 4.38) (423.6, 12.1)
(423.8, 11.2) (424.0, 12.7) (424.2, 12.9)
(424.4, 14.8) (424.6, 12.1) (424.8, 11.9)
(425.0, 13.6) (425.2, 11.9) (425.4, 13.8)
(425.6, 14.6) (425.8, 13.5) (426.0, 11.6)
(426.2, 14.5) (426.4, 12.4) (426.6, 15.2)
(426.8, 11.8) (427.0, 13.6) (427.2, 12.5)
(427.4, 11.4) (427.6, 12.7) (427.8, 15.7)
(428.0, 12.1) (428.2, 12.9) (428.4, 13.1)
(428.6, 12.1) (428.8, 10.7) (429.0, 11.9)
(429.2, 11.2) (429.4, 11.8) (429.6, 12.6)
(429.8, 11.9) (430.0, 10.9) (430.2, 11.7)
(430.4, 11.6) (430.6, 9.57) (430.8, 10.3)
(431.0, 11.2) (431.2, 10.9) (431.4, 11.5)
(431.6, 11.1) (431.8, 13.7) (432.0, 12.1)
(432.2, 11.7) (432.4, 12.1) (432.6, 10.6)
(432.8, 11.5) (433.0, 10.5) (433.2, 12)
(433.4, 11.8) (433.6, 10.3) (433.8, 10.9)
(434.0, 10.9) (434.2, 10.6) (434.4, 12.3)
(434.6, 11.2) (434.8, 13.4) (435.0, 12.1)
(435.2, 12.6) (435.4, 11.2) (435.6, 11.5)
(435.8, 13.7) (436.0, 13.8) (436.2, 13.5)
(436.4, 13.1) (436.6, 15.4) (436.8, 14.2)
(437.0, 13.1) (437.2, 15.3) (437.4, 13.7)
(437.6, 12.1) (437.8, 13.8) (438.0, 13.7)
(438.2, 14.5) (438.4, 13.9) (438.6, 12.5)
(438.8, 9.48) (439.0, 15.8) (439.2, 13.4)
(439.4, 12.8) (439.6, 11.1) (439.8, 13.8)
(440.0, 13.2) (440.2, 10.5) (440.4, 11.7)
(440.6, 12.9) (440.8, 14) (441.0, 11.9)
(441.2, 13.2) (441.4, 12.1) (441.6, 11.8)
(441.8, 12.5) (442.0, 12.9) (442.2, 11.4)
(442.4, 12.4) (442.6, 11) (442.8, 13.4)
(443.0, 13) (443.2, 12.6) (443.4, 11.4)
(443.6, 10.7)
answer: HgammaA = 0.11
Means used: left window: 11.5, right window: 13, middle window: 11.8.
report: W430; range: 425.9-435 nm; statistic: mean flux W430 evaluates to 11.9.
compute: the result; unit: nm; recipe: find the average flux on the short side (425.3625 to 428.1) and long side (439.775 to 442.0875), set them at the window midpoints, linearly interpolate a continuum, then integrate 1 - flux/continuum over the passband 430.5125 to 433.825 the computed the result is 0.42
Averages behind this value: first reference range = 13.2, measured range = 11.3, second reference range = 12.5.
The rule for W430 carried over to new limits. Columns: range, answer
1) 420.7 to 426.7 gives 12.3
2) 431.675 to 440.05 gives 12.6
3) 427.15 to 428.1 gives 12.9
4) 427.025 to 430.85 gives 12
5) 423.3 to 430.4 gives 12.4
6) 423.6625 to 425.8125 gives 13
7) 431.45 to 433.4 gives 11.7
